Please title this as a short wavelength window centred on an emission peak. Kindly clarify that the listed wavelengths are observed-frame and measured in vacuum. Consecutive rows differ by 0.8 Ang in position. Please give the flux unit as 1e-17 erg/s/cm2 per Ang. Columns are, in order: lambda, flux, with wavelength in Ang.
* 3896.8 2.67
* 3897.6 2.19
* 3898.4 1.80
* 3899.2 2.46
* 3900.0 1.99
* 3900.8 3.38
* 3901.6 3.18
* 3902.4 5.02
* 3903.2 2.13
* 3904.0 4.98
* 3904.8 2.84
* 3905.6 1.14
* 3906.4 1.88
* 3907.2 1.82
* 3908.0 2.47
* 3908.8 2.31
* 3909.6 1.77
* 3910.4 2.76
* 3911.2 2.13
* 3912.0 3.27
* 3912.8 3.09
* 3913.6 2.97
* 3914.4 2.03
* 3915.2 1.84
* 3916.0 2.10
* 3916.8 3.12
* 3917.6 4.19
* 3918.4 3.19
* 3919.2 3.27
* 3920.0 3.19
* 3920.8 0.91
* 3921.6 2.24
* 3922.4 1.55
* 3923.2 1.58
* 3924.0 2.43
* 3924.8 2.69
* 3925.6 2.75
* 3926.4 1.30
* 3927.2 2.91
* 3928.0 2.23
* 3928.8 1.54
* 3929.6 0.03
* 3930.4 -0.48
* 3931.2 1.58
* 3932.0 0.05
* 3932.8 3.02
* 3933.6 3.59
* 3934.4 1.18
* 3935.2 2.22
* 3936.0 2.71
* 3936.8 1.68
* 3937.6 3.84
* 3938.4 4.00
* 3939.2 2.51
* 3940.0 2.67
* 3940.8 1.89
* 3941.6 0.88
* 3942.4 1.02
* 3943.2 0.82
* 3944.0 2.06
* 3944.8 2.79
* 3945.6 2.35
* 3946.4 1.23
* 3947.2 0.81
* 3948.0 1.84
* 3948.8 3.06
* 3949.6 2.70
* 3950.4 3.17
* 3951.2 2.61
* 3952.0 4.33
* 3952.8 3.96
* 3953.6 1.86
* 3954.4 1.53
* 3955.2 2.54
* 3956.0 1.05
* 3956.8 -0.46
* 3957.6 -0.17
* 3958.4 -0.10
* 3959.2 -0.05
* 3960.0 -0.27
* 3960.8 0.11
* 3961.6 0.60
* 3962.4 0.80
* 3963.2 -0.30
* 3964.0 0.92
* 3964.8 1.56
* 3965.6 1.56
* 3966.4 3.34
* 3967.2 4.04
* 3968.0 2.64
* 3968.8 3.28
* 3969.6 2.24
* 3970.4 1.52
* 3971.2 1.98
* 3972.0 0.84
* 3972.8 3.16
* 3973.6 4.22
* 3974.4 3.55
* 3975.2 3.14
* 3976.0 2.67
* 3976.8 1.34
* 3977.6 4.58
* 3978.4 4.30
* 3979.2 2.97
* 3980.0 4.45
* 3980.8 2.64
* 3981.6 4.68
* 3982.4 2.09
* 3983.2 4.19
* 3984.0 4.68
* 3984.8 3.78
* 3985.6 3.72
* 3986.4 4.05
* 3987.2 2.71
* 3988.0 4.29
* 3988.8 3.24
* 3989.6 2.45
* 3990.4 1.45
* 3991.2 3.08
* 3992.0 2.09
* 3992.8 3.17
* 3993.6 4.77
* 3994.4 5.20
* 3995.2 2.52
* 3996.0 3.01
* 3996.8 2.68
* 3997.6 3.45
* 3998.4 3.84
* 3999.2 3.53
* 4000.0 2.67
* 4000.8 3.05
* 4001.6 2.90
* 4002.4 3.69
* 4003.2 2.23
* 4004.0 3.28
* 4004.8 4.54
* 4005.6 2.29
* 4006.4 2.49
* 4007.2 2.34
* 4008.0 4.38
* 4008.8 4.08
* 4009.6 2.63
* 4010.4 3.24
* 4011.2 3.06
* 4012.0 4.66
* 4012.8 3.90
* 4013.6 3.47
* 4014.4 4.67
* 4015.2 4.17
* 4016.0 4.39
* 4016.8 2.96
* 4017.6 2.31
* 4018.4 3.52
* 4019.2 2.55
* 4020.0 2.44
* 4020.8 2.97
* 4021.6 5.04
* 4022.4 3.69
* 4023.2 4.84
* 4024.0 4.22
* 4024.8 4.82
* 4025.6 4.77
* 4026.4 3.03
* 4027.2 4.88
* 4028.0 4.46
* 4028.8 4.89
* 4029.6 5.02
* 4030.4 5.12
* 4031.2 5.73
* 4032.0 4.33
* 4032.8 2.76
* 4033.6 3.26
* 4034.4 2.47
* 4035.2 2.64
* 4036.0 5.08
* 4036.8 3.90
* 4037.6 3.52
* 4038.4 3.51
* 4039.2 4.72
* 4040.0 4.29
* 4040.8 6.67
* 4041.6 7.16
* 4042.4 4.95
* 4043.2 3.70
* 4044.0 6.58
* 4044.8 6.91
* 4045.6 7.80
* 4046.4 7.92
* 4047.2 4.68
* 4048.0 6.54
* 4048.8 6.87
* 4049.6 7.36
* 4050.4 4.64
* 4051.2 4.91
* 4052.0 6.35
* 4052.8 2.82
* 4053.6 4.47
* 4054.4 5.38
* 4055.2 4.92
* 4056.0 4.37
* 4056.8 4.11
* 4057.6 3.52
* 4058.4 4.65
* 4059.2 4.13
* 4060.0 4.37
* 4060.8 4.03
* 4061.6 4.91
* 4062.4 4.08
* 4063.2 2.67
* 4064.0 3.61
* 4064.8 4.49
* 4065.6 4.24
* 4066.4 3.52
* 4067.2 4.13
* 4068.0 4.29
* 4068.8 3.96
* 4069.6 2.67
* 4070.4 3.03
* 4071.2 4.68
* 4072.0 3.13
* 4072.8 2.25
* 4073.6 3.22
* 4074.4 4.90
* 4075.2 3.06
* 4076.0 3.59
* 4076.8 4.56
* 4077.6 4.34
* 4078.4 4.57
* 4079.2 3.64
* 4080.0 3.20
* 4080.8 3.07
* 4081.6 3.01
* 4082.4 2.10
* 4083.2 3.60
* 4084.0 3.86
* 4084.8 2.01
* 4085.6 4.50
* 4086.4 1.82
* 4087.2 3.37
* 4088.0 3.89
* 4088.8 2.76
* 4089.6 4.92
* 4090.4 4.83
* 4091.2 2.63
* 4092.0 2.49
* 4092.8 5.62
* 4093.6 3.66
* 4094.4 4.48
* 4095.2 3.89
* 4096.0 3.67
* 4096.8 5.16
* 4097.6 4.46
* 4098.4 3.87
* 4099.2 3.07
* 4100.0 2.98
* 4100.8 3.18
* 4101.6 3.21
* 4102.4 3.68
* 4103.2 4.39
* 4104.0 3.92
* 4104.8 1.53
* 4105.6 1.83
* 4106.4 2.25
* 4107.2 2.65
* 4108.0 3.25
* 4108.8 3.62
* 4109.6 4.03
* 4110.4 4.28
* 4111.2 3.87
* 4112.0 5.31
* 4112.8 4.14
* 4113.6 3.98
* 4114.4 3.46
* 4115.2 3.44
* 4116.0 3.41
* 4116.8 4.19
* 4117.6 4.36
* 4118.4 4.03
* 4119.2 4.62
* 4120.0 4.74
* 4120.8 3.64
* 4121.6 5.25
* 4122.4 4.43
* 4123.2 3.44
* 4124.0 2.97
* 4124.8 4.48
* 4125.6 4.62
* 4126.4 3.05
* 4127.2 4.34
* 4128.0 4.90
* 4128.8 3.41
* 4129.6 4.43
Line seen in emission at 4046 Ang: Ly-alpha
